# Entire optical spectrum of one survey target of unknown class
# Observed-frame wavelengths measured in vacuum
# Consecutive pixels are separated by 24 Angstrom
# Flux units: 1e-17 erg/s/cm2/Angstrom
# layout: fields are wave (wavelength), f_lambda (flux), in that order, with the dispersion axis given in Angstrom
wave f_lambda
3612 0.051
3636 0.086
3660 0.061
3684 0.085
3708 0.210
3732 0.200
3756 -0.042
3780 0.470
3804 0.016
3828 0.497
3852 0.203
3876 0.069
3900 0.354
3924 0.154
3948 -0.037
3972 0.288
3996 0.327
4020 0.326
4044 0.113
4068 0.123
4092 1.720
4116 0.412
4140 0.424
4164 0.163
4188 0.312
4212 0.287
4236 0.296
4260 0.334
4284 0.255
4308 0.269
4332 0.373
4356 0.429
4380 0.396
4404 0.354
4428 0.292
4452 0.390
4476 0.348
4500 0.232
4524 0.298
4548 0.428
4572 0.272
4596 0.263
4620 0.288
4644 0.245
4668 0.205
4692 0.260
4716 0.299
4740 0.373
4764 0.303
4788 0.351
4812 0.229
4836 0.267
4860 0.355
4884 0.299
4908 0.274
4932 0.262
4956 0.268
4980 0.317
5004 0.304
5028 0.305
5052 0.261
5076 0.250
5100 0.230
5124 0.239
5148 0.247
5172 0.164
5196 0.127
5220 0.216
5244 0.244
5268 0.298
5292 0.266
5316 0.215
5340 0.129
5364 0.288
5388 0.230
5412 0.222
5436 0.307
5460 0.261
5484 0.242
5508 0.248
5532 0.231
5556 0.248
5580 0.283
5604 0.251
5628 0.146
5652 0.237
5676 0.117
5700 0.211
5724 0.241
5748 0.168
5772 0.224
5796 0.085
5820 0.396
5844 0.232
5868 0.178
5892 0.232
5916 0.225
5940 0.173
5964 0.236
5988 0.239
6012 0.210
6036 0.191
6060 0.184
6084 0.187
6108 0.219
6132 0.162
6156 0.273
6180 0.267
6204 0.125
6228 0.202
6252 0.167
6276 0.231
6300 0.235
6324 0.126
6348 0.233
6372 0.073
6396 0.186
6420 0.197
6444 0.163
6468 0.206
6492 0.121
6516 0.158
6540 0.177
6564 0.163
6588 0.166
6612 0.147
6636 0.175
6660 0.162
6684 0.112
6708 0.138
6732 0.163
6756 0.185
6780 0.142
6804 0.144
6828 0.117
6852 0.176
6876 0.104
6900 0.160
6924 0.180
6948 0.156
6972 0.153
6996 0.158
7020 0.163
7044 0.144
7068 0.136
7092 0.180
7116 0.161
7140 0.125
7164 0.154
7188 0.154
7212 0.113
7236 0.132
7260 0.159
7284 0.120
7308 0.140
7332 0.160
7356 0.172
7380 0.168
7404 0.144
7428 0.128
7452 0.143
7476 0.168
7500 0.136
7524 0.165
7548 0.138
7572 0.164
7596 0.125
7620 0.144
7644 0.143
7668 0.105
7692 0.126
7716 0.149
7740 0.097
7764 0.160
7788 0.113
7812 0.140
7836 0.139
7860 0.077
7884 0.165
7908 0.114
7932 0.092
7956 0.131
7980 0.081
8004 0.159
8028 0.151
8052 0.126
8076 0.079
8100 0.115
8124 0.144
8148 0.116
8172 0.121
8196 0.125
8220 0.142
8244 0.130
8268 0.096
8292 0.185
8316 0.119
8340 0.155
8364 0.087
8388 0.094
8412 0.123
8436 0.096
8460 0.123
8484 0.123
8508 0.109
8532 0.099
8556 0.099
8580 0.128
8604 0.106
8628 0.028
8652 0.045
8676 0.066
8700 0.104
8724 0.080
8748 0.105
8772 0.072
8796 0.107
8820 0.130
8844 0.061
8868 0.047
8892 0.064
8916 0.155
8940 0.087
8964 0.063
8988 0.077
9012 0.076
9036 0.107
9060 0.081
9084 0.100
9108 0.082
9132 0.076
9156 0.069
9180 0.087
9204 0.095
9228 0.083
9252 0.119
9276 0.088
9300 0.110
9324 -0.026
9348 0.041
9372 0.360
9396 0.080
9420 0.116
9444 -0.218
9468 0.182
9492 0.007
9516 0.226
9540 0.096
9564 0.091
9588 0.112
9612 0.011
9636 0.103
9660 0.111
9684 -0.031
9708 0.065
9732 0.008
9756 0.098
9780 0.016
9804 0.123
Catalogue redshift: 0.015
